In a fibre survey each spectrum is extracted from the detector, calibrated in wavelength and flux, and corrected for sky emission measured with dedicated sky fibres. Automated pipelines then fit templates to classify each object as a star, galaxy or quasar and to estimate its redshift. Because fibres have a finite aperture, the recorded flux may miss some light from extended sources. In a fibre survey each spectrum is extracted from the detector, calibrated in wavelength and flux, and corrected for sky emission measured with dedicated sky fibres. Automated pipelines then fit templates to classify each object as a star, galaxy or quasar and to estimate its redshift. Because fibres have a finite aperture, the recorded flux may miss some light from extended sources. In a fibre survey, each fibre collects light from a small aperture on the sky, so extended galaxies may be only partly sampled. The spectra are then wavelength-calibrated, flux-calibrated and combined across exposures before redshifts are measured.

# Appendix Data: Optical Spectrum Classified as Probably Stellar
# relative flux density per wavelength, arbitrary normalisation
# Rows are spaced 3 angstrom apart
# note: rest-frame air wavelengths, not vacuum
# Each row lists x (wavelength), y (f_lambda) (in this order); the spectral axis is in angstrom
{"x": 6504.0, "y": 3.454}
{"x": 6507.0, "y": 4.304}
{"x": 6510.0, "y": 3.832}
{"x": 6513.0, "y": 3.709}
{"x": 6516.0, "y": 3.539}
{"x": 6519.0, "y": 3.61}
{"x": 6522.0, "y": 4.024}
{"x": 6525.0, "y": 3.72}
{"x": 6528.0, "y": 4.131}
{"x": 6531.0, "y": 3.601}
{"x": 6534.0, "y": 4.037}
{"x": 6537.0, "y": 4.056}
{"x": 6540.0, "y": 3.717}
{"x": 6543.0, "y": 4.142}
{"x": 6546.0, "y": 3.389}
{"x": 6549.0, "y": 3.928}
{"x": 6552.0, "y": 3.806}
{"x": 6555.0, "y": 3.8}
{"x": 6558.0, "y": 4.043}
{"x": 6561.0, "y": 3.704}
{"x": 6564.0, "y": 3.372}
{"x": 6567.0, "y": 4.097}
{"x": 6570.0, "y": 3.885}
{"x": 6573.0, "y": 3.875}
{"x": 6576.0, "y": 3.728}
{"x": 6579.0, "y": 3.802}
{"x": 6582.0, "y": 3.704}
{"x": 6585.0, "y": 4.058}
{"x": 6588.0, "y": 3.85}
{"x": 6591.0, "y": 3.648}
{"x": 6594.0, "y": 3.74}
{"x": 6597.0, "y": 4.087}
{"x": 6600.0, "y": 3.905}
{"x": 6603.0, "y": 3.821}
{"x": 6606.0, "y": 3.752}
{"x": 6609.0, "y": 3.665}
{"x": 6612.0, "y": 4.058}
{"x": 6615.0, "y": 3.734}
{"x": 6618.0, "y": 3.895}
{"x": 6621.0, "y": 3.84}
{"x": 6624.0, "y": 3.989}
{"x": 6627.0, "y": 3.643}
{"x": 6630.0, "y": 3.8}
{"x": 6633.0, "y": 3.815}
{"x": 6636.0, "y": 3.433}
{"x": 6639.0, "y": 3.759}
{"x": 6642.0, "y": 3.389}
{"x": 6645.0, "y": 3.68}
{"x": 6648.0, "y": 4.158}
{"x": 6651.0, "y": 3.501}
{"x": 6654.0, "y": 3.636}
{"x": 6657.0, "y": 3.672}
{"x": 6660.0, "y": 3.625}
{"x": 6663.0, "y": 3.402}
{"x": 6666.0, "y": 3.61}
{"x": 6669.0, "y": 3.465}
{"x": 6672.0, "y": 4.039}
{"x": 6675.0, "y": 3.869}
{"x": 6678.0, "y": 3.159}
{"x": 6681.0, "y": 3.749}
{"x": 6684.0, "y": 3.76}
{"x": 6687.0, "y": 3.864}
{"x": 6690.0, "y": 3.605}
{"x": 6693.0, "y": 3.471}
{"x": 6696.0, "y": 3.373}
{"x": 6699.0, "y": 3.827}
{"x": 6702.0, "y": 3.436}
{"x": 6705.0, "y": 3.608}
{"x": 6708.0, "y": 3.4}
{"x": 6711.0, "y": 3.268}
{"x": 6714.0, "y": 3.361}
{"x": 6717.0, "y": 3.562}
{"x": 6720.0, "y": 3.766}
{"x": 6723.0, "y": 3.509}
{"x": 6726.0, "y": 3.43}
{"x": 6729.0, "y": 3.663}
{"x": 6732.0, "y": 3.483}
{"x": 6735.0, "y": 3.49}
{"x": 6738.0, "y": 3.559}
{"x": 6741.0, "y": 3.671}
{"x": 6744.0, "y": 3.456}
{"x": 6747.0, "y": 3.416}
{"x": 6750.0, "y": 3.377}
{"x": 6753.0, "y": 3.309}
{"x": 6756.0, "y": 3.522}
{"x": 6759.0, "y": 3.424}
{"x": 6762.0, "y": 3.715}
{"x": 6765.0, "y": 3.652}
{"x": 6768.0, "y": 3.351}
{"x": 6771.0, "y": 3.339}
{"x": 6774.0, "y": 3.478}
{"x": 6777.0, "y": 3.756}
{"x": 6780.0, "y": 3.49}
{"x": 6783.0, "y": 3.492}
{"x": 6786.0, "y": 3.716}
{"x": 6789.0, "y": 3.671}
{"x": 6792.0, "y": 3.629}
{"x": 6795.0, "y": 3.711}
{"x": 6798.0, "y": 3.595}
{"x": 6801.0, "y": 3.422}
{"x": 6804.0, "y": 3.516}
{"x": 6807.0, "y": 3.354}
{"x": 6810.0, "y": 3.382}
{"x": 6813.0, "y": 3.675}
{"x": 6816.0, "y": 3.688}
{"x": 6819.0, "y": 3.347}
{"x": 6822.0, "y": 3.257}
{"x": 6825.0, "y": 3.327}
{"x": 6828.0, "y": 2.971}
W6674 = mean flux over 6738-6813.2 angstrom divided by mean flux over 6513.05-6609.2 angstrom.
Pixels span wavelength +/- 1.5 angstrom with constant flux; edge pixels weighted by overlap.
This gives 0.92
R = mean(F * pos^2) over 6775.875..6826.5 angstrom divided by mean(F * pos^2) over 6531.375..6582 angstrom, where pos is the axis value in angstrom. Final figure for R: 0.99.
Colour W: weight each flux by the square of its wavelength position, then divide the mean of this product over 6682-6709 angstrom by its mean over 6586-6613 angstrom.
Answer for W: 1.0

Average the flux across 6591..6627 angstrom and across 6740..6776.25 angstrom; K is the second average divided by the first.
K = 0.9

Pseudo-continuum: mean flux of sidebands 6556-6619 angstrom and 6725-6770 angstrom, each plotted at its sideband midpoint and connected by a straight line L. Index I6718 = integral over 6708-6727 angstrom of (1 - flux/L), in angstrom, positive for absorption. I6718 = 0.4 angstrom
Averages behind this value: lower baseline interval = 3.83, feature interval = 3.48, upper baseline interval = 3.5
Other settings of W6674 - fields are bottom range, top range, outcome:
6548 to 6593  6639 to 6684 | 0.96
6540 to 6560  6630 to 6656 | 0.96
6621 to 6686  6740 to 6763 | 0.95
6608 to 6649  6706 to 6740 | 0.93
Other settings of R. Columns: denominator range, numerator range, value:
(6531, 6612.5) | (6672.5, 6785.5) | 0.97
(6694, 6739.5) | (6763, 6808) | 1.03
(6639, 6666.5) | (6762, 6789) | 1.01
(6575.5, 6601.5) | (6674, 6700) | 0.97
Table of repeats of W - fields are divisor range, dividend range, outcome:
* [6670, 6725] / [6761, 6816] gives 1.02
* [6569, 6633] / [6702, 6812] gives 0.96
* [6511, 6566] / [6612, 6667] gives 1.01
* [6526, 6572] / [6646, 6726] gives 0.98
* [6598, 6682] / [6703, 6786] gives 0.97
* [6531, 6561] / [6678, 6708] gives 0.97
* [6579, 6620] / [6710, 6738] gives 0.95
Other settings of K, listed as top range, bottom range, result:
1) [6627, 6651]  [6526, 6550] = 0.96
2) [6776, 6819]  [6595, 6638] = 0.94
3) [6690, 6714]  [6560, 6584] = 0.92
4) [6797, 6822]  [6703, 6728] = 1.00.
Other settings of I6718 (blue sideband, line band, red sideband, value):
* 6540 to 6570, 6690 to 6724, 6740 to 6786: 0.69 angstrom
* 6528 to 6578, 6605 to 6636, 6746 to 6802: -0.50 angstrom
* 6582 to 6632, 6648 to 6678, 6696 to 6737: 0.22 angstrom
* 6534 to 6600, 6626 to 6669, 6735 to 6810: 0.79 angstrom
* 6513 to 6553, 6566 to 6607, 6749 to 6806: -1.04 angstrom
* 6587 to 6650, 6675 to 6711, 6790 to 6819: 1.21 angstrom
